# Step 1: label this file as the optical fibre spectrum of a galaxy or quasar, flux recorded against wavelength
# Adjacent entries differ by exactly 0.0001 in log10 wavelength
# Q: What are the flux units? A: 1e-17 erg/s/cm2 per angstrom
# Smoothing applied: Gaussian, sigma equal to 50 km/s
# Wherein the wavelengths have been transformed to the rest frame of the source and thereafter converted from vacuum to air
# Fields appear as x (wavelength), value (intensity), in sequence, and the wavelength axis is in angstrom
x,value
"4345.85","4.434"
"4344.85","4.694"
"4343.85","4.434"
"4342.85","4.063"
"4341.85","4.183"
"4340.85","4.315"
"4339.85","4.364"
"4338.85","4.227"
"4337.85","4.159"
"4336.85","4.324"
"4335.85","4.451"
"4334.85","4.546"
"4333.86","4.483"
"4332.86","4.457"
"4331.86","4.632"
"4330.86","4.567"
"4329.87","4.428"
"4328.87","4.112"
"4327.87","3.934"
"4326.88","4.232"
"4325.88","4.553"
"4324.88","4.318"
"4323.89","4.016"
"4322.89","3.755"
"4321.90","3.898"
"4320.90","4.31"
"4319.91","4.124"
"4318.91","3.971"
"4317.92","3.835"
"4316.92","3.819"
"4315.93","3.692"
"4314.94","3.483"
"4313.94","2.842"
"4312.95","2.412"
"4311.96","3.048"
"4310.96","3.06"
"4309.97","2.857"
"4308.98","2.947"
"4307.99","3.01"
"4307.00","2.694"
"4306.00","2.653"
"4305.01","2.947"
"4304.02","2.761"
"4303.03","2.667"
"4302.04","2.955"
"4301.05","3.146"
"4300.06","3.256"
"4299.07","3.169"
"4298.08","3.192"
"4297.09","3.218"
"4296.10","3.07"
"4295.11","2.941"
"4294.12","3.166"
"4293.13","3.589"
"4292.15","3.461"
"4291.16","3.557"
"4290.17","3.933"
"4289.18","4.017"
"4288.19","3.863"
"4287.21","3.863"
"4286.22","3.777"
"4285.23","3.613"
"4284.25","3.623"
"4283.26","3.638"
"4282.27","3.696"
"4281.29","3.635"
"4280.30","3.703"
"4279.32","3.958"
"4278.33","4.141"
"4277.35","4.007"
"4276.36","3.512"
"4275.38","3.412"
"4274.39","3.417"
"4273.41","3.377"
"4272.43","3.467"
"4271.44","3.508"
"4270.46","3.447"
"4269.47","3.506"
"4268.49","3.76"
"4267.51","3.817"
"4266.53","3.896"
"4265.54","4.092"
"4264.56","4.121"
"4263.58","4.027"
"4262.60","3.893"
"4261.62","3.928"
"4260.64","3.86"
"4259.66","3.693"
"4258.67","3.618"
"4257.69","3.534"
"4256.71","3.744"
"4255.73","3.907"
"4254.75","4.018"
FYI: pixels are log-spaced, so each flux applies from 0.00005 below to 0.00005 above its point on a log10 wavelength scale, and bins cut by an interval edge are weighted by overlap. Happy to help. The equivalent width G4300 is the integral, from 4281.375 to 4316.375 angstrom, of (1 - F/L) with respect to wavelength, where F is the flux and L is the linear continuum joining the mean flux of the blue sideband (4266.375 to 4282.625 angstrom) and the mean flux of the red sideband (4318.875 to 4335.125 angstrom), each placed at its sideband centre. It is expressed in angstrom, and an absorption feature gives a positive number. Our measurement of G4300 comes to 5.97 angstrom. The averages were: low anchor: 3.66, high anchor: 4.26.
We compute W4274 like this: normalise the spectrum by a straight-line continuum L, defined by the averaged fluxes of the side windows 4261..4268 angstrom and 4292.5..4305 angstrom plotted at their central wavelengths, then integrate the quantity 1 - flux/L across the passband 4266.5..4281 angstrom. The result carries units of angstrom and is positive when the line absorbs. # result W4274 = 0.3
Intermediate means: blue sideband 3.97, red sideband 3.09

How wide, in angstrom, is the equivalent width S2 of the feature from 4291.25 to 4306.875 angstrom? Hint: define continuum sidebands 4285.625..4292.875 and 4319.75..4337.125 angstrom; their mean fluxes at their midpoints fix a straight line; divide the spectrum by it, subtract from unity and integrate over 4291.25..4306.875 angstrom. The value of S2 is 3.3 angstrom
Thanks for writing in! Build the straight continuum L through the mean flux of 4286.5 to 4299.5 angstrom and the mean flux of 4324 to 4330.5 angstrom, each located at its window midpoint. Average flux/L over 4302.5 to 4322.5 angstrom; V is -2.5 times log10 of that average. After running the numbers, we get 0.21 mag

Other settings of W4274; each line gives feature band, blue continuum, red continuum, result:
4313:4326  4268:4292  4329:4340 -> 1.2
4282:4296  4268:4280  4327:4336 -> 0.8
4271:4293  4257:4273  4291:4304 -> -1.6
